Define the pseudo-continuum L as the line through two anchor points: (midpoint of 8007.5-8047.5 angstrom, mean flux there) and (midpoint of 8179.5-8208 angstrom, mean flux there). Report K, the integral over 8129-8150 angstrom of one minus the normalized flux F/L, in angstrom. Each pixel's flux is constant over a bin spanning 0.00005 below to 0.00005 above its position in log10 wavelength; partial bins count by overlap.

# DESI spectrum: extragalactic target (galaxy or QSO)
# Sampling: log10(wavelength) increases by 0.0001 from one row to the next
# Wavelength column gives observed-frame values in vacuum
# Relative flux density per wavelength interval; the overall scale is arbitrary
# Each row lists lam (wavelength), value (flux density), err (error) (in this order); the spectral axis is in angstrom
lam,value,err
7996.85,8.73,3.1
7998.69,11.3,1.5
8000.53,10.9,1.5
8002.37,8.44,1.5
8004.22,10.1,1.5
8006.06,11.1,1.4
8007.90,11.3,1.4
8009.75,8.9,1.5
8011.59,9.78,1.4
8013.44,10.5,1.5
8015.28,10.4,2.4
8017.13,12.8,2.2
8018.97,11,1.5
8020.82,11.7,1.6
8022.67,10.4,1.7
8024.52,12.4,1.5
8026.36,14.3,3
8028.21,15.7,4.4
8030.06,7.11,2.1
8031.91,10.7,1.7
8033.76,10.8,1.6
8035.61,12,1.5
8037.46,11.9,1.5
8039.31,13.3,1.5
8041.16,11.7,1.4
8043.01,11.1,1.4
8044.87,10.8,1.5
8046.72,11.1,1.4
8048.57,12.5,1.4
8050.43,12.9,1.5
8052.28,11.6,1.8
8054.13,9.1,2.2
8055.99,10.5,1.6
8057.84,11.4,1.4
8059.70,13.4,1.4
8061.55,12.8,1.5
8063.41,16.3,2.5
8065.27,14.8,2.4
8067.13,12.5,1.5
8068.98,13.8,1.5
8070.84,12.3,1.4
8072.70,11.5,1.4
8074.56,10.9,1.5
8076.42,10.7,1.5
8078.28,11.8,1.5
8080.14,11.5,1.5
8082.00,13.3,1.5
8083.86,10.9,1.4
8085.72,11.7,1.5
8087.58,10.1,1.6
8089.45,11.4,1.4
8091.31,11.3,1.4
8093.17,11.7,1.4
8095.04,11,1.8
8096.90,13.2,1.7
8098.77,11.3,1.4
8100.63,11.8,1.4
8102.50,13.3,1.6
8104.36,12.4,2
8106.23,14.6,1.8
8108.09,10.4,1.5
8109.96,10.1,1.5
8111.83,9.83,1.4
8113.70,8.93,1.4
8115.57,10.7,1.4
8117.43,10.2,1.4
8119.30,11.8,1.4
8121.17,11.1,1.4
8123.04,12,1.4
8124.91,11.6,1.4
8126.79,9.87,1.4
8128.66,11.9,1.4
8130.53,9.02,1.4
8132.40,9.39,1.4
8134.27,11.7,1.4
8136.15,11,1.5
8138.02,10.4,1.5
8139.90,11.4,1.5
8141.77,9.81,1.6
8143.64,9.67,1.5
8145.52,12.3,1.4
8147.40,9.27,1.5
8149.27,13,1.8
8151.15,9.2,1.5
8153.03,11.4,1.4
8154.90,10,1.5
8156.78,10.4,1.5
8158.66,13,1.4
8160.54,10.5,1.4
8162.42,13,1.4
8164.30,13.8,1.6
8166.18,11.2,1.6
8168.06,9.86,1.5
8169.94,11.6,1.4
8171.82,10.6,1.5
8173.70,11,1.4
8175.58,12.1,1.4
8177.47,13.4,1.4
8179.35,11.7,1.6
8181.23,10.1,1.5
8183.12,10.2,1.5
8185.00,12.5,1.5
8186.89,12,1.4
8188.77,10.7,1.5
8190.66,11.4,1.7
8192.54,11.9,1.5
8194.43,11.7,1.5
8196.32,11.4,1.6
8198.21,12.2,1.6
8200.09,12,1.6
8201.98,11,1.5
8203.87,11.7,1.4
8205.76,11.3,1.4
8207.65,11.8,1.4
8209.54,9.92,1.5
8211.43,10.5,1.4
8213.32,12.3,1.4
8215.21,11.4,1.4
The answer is 1.4 angstrom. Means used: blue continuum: 11.4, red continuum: 11.5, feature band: 10.6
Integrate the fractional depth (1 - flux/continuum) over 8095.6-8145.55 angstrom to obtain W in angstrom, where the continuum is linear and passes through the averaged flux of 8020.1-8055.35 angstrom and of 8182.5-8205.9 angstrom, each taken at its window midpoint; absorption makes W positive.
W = 2.2 angstrom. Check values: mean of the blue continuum 11.6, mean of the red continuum 11.6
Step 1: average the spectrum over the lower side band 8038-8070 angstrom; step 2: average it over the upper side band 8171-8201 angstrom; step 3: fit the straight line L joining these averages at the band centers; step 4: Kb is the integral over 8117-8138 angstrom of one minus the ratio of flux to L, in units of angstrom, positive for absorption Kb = 1.8 angstrom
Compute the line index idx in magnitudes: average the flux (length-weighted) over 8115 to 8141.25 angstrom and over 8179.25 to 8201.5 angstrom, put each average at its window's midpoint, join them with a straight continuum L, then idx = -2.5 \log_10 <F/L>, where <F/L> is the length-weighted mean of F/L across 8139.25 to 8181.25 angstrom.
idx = -0.008 mag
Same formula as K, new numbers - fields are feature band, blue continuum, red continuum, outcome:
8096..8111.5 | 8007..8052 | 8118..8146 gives -1.5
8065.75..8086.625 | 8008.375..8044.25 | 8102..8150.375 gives -1.5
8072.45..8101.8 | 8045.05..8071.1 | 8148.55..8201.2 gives 1.7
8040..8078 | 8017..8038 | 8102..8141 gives -2.1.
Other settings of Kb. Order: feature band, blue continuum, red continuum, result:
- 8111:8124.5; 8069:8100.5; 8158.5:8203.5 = 1.1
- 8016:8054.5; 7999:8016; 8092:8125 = -4.2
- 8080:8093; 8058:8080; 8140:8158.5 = 0.8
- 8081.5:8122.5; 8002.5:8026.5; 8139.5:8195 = -1.0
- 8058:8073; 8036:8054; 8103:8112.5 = -2.2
